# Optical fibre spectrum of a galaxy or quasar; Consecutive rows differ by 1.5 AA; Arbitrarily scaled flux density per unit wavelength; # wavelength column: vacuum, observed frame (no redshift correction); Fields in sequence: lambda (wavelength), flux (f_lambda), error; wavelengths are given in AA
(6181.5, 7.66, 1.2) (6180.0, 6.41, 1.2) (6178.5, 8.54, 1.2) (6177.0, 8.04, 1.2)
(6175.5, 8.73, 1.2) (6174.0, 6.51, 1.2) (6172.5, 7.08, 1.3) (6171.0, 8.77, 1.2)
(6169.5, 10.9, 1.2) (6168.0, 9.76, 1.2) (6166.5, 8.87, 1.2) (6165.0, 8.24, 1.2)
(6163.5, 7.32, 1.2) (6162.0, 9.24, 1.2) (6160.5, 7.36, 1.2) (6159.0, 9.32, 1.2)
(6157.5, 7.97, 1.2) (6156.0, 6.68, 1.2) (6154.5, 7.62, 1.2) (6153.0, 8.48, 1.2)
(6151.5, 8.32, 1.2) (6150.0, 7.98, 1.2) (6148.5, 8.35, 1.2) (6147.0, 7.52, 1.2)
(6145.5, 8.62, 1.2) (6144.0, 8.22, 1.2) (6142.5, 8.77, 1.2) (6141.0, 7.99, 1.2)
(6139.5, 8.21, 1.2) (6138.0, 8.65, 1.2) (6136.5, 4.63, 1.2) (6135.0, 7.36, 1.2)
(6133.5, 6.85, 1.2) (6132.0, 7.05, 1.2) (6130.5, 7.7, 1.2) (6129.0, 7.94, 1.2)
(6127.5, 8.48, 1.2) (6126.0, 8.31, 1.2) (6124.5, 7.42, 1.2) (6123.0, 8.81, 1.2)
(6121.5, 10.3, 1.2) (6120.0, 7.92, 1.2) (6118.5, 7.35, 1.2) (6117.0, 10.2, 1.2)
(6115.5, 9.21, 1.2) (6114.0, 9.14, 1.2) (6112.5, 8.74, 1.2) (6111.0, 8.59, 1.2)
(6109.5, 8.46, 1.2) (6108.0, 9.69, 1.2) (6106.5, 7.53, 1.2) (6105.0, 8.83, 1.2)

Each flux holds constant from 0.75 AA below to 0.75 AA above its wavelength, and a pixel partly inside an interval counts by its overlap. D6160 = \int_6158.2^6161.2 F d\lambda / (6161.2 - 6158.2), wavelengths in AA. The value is 8.35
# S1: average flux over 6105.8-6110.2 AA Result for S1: 8.57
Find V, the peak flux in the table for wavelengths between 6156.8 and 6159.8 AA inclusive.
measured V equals 9.32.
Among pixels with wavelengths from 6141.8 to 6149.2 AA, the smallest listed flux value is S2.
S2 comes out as 7.52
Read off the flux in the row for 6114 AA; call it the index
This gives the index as 9.14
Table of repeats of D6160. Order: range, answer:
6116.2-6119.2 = 8.81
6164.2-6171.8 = 9.28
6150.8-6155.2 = 8.14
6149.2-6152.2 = 8.15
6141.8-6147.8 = 8.28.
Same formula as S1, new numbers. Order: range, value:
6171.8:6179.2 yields 7.78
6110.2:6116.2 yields 8.91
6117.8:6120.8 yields 7.68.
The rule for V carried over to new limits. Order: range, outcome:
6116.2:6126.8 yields 10.3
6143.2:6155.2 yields 8.62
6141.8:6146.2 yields 8.77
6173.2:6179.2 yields 8.73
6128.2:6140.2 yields 8.65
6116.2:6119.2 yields 10.2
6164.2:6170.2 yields 10.9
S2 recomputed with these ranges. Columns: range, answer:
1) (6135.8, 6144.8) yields 4.63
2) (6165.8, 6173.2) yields 7.08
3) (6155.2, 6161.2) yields 6.68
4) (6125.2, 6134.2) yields 6.85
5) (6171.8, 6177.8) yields 6.51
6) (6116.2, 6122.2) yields 7.35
